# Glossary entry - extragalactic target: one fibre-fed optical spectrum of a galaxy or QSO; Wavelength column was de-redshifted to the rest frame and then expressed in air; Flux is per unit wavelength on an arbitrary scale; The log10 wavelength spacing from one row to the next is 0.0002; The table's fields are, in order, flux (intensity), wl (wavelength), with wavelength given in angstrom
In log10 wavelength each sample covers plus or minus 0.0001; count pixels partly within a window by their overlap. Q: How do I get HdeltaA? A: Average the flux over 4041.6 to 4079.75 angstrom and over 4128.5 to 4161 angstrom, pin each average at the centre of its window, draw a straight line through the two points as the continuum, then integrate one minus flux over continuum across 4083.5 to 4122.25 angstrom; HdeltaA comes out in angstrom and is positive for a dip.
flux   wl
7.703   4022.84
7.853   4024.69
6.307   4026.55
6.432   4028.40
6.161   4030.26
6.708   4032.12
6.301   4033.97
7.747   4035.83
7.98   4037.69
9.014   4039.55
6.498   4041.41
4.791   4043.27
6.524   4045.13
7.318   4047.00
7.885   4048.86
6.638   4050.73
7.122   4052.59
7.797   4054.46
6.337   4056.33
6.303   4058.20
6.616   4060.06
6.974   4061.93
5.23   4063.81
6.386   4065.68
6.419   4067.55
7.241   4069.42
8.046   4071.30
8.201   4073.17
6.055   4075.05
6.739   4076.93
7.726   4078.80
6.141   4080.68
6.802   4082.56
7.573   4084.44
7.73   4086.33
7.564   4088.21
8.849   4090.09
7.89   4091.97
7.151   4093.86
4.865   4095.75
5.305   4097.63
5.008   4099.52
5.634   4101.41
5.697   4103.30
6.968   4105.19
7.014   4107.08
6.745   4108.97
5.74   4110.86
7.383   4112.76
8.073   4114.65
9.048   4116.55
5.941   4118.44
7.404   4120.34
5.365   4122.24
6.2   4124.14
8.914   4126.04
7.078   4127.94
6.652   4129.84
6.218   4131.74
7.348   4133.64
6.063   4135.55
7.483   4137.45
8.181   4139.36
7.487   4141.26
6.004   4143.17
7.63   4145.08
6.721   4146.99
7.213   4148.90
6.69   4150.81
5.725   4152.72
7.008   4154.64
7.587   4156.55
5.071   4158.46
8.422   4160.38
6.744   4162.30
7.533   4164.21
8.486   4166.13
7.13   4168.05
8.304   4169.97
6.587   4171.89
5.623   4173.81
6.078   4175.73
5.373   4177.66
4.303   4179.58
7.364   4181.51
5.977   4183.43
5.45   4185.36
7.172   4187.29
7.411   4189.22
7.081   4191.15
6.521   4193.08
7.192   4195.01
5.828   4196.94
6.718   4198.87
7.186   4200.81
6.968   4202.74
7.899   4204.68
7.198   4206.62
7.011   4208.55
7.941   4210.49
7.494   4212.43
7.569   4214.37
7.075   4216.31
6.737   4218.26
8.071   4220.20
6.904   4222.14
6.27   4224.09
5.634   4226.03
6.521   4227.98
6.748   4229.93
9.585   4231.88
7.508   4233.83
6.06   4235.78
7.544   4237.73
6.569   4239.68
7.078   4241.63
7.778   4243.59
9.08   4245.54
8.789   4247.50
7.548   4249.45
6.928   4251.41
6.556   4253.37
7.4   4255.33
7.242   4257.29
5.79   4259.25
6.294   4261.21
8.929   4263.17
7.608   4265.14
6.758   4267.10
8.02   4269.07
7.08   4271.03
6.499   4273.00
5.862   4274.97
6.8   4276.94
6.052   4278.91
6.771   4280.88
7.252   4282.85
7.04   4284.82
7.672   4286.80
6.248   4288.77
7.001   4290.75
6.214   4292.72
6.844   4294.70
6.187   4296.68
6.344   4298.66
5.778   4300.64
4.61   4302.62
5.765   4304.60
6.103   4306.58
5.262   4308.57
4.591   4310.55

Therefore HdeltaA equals 0.1 angstrom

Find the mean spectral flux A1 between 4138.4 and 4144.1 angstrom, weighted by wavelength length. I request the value 7.23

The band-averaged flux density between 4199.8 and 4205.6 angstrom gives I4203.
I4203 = 7.34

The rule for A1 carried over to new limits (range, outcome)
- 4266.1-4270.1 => 7.4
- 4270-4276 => 6.5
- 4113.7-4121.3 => 7.61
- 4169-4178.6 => 6.39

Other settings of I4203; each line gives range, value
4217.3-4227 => 6.73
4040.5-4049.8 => 6.6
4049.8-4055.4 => 7.19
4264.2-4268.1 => 7.18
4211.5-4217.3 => 7.37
